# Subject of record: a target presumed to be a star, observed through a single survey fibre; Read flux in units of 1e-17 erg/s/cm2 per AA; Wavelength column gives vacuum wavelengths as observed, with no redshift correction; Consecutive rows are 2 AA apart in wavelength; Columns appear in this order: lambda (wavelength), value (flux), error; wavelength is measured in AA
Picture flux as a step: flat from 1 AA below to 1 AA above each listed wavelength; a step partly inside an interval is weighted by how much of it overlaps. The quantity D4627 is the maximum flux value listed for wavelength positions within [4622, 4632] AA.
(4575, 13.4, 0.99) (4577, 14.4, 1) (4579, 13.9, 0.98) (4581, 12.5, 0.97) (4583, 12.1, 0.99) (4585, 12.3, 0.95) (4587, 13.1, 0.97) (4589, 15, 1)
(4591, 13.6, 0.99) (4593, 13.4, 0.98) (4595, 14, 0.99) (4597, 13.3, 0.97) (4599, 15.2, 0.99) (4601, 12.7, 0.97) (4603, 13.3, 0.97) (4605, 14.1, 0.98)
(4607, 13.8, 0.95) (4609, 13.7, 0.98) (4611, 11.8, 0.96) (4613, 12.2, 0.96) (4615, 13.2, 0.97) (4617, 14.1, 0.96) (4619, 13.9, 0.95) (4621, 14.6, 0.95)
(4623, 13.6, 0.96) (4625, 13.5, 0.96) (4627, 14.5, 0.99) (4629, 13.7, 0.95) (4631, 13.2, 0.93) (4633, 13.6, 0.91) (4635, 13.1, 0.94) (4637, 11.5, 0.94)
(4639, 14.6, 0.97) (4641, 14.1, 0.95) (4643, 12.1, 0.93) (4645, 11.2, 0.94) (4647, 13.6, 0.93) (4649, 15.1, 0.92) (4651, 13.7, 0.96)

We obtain 14.5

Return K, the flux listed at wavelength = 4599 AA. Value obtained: 15.2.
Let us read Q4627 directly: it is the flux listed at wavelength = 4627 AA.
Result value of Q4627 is 14.5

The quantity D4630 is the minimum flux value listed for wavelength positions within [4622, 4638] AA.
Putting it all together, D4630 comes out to 11.5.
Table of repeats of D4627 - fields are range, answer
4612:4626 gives 14.6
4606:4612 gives 13.8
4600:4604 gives 13.3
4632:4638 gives 13.6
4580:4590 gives 15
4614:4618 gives 14.1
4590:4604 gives 15.2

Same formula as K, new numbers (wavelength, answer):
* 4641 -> 14.1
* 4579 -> 13.9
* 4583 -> 12.1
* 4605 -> 14.1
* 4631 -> 13.2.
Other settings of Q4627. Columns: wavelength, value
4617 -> 14.1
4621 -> 14.6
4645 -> 11.2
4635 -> 13.1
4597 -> 13.3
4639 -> 14.6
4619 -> 13.9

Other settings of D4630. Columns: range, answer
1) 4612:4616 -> 12.2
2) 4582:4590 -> 12.1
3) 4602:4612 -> 11.8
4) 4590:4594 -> 13.4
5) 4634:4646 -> 11.2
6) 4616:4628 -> 13.5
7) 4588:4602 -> 12.7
